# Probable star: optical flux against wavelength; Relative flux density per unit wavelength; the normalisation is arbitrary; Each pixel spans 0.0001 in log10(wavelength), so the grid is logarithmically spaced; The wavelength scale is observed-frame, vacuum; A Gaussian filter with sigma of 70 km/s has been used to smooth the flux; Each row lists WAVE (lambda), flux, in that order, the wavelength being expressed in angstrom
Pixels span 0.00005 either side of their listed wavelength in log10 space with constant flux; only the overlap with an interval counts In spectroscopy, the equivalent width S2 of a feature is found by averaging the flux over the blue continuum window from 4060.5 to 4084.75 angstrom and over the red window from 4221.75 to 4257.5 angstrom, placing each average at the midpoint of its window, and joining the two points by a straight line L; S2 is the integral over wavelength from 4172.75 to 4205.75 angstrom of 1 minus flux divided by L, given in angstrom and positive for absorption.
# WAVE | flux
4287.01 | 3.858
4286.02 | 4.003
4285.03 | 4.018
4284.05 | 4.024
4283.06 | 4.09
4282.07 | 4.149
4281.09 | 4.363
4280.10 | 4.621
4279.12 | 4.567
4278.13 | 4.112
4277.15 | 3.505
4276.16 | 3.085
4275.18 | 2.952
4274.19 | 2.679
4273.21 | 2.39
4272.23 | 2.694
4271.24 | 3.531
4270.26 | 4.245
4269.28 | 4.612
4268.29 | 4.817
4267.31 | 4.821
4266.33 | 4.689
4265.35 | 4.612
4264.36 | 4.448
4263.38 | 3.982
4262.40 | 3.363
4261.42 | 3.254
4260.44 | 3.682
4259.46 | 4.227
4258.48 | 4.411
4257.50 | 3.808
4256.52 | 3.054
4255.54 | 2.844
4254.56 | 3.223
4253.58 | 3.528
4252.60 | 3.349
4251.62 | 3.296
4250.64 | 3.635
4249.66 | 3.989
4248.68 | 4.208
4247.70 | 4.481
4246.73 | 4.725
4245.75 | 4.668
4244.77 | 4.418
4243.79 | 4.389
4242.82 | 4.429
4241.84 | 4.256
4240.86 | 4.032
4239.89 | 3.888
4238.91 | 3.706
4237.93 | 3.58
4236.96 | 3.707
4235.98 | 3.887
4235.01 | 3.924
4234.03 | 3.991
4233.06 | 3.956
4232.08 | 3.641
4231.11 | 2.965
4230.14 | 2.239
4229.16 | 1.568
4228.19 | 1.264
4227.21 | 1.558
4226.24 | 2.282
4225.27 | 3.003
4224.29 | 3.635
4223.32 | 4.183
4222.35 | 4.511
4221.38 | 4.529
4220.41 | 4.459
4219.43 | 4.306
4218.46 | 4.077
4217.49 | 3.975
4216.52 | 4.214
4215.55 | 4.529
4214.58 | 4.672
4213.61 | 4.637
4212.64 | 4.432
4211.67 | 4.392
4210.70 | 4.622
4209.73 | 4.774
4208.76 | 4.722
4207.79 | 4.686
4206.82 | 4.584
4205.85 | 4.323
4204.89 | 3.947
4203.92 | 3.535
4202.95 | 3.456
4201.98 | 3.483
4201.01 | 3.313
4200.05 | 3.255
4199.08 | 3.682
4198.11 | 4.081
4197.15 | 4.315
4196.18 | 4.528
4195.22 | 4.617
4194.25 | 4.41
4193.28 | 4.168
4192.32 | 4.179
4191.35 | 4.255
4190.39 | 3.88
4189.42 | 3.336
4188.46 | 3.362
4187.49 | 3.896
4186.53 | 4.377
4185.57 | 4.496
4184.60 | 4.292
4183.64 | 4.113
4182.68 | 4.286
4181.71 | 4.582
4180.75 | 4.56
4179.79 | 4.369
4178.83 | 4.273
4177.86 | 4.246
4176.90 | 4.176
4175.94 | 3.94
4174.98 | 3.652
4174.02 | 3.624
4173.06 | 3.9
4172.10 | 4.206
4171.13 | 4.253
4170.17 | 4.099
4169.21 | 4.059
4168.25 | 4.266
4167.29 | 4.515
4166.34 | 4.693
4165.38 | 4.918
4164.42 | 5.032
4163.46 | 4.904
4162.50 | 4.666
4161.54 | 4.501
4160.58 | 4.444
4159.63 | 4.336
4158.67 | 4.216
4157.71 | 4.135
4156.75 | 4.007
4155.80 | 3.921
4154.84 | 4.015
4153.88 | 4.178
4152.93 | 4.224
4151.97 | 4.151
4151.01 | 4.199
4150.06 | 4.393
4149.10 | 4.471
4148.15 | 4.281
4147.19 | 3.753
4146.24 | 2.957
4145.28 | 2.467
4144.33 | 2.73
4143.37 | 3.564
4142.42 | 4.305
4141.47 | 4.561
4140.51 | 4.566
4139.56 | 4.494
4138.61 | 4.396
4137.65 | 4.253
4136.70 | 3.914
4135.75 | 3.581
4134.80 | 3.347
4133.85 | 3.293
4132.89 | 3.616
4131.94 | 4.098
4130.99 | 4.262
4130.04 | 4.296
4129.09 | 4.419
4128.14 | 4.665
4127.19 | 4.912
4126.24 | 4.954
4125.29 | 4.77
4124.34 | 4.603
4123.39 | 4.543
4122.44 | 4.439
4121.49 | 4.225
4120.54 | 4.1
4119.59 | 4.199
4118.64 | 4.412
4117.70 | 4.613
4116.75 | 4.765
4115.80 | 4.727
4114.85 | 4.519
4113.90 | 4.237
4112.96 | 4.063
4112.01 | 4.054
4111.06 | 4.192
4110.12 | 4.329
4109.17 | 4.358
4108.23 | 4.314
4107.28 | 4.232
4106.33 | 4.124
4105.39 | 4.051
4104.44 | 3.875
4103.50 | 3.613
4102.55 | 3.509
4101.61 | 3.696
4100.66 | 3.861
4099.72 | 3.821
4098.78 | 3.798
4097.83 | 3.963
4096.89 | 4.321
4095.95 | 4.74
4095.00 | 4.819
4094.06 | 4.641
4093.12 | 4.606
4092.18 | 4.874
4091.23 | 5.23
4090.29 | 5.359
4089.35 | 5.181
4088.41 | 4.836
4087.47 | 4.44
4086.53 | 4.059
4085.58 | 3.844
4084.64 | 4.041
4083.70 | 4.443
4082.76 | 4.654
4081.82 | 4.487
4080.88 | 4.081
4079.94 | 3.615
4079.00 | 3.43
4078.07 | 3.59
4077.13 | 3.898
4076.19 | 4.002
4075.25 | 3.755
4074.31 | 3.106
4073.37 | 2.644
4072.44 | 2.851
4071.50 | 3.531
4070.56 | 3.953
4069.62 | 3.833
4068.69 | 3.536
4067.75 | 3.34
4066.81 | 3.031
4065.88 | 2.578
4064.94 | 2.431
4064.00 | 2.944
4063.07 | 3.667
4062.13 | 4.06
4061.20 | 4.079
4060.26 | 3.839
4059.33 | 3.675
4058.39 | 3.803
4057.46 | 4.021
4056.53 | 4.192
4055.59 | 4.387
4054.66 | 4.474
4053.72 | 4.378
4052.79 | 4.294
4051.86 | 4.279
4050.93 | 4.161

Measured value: -4.1 angstrom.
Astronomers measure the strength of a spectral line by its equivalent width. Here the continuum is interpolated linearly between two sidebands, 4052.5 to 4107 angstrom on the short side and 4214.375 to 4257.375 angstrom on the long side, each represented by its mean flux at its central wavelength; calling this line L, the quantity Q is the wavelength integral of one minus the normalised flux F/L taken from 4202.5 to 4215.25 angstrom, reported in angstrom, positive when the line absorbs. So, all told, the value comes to -2.2 angstrom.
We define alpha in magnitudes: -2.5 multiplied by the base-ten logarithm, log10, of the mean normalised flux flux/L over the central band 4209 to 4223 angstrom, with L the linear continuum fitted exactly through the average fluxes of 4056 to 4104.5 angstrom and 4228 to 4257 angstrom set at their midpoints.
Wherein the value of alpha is -0.20 mag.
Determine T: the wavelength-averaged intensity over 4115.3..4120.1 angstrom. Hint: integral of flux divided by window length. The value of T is 4.54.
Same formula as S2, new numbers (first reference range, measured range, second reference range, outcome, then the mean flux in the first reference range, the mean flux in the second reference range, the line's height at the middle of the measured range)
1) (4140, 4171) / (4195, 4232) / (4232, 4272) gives 2.2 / 4.18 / 3.98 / 4.06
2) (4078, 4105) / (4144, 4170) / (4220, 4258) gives -1.3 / 4.27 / 3.61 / 3.97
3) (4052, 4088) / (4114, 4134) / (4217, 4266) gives -3.6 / 3.77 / 3.71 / 3.75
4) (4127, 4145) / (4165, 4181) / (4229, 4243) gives -1.4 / 4.04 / 3.61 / 3.88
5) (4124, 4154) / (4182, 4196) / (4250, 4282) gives -0.6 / 4.08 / 3.77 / 3.96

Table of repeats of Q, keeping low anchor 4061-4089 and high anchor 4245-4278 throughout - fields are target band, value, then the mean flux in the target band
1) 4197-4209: -0.5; 3.93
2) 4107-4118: -1.9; 4.36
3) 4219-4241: 2.1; 3.41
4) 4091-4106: -2.0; 4.2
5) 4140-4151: -0.3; 3.84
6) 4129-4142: -1.2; 4.07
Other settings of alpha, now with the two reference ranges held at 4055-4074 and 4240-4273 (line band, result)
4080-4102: -0.23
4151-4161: -0.12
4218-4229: 0.15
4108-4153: -0.14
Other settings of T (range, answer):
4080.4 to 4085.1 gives 4.34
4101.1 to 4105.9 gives 3.75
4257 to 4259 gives 4.11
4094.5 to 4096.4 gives 4.77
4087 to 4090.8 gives 4.97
